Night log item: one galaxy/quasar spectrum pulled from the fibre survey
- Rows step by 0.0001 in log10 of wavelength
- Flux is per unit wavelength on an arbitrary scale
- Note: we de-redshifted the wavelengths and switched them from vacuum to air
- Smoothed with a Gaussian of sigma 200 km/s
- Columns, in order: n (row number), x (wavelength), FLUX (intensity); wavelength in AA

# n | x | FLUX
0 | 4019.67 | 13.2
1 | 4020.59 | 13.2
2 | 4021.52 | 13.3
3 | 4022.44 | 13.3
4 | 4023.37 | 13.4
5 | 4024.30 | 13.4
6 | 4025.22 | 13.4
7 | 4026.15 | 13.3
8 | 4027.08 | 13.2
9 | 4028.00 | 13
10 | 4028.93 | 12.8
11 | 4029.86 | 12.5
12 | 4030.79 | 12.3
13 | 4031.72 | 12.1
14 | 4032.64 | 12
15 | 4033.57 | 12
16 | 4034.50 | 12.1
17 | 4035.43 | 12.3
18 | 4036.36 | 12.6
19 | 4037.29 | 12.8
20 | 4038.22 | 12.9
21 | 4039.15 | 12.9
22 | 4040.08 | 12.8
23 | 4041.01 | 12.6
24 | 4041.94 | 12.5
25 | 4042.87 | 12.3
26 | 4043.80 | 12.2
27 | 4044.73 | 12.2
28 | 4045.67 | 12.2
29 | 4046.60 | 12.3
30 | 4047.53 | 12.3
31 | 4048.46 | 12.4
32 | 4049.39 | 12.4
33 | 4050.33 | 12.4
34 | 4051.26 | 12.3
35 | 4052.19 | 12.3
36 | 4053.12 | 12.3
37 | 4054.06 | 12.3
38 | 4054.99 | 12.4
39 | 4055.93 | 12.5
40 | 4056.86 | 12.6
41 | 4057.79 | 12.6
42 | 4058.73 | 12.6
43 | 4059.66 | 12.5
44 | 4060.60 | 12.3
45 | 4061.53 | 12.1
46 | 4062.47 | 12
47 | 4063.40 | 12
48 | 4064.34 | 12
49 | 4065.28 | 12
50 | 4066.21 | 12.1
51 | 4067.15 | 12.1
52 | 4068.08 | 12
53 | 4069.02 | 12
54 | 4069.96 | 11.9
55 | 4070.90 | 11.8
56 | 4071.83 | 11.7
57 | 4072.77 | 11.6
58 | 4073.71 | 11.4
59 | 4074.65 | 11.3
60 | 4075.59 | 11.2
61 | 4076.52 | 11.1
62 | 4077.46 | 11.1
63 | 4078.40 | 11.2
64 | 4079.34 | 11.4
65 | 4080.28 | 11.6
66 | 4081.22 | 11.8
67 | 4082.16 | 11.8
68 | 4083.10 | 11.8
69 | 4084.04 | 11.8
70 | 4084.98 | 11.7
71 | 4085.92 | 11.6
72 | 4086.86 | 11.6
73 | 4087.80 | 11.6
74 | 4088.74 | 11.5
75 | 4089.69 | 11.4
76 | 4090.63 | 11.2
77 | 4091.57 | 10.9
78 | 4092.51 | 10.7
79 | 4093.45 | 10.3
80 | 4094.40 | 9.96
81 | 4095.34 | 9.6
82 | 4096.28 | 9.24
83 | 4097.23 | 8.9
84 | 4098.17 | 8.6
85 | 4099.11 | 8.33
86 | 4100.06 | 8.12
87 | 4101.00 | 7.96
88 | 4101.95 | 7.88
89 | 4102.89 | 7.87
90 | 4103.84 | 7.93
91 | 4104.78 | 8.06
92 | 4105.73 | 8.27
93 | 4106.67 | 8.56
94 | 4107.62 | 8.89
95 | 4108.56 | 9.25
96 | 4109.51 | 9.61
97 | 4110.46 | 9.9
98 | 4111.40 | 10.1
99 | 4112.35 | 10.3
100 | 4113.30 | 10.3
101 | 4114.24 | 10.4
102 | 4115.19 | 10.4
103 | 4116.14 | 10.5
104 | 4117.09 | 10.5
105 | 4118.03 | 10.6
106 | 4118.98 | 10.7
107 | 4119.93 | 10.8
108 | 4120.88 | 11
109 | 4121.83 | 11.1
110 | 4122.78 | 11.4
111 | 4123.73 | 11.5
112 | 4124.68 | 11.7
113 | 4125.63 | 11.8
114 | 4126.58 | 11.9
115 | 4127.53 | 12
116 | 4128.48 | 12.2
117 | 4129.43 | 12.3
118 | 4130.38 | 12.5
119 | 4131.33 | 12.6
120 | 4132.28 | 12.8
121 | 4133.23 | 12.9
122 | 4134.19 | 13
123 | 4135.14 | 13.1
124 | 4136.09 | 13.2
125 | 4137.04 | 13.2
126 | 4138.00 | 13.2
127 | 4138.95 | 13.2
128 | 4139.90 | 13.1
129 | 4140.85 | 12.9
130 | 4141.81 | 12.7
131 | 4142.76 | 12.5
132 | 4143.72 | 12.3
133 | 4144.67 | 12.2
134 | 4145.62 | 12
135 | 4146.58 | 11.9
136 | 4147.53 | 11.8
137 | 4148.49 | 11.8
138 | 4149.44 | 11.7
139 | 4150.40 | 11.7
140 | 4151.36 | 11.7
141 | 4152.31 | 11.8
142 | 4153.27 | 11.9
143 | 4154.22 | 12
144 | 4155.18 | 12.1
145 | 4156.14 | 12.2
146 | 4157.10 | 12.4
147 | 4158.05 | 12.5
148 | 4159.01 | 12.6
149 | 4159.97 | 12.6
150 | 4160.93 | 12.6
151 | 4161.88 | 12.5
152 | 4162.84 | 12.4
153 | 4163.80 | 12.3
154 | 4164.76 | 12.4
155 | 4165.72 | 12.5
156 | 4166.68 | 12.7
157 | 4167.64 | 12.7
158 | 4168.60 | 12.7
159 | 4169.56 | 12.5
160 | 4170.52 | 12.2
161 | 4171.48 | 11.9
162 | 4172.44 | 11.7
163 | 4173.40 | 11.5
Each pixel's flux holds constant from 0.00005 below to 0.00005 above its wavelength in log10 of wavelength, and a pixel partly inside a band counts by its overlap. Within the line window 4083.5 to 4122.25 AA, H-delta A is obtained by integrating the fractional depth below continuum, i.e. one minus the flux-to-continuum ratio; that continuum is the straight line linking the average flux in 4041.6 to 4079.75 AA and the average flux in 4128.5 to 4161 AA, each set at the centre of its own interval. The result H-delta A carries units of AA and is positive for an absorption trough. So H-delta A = 7.24 AA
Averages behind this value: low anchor 12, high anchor 12.4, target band 9.95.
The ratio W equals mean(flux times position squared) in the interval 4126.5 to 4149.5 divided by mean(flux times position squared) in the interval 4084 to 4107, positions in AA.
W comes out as 1.3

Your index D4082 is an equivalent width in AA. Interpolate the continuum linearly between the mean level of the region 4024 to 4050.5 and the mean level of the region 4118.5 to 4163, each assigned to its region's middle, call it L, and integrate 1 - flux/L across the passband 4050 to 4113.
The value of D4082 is 7.6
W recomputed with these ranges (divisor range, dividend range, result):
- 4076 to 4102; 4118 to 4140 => 1.18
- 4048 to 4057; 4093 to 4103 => 0.73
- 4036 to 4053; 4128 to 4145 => 1.07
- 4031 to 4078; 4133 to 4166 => 1.07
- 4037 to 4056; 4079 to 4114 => 0.82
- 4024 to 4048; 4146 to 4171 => 1.03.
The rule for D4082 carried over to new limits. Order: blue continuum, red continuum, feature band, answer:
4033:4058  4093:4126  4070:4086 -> -0.71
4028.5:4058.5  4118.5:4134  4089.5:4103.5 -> 3.15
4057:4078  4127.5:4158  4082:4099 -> 1.88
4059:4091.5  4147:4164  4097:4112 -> 4.07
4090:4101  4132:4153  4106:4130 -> 0.64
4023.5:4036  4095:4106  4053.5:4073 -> -2.79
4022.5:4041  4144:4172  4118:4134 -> 0.70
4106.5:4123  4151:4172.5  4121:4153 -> -3.03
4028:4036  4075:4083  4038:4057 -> -0.65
